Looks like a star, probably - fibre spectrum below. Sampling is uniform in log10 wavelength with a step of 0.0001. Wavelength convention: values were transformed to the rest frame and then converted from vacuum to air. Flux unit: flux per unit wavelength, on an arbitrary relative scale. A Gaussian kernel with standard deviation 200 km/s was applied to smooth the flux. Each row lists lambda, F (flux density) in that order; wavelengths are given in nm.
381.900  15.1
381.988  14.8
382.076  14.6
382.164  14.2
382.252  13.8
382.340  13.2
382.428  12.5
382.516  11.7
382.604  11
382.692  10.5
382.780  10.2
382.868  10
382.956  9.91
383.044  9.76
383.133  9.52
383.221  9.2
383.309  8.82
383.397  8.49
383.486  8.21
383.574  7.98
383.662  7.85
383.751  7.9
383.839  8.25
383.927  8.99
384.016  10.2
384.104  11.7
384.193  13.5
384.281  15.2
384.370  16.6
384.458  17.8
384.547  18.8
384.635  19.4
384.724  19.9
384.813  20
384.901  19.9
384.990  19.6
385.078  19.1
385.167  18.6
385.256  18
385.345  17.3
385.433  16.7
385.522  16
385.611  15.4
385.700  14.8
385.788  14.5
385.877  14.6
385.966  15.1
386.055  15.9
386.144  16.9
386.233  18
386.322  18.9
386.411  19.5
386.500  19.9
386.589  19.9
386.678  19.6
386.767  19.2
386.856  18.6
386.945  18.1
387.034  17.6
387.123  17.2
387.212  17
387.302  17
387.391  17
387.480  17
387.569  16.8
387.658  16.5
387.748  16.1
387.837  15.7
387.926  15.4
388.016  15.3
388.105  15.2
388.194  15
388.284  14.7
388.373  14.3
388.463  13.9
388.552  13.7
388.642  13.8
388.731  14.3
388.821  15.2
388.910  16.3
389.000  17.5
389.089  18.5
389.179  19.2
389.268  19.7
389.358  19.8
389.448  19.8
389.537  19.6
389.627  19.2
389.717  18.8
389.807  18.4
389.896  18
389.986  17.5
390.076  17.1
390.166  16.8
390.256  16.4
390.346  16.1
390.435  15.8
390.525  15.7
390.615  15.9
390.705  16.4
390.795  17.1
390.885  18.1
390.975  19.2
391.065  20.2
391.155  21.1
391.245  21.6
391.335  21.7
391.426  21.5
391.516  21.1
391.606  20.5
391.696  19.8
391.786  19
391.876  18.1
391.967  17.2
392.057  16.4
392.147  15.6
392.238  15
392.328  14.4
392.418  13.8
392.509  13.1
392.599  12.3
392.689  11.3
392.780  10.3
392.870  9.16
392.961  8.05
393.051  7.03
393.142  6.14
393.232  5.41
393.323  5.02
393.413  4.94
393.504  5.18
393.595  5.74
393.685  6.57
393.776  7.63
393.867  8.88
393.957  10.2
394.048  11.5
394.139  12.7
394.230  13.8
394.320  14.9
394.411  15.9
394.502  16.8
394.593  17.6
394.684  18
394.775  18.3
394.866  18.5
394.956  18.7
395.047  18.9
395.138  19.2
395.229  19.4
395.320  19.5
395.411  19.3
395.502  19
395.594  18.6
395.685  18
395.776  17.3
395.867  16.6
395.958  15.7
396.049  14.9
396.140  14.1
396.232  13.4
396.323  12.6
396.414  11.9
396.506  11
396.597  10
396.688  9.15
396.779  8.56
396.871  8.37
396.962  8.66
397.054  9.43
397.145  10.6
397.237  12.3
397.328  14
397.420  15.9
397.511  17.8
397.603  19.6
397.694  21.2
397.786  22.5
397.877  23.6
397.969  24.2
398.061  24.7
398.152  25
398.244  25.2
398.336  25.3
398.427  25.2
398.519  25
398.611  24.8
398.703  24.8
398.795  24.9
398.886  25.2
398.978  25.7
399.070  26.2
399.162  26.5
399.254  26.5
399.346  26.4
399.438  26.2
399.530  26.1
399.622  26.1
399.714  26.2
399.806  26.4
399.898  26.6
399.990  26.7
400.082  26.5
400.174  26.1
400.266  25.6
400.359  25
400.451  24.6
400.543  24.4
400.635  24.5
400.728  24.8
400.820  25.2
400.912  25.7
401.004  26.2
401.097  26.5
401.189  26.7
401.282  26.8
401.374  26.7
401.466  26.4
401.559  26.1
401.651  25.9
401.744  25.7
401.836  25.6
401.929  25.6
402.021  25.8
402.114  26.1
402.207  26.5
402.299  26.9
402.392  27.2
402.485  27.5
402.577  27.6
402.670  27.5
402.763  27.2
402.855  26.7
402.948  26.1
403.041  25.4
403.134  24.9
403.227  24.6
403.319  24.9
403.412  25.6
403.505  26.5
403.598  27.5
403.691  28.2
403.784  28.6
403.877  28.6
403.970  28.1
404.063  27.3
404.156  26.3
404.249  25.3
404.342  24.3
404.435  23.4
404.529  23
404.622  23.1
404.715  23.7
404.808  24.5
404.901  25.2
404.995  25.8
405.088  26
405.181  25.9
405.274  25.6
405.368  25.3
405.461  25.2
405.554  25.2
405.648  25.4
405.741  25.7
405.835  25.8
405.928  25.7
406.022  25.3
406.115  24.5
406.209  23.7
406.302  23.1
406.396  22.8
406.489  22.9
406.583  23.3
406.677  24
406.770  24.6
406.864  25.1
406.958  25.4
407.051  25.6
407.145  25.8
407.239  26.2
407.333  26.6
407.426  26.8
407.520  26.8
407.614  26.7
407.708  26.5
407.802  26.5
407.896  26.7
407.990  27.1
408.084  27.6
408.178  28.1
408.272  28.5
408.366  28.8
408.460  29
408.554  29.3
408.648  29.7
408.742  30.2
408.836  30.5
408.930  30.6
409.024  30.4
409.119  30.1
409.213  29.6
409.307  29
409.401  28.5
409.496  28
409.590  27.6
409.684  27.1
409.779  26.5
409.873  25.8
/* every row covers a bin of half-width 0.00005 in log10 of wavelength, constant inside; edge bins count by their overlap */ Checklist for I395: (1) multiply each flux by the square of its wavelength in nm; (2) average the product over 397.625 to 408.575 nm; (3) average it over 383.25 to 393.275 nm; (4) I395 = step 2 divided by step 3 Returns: 1.7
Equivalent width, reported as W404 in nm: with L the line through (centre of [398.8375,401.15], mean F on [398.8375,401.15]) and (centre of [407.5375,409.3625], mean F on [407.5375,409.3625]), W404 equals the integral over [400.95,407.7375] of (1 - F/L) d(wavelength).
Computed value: 0.38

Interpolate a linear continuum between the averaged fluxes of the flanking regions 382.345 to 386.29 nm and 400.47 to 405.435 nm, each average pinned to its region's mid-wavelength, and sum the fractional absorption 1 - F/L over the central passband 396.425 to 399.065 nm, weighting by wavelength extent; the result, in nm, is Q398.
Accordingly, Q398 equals 0.46 nm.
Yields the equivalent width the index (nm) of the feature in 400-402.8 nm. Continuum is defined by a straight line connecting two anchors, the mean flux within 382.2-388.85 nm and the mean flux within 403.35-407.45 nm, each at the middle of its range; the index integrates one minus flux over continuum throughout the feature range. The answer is -0.34 nm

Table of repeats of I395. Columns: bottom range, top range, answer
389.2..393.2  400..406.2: 1.66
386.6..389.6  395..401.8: 1.33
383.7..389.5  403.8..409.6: 1.77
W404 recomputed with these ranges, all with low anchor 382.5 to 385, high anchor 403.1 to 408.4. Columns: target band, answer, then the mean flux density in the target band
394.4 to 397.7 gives 0.74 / 15.3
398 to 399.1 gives -0.20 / 25.1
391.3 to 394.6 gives 0.94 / 12.7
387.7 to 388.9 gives 0.02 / 14.9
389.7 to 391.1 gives -0.08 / 17.3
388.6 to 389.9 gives -0.18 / 17.9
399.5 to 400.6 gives -0.18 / 25.9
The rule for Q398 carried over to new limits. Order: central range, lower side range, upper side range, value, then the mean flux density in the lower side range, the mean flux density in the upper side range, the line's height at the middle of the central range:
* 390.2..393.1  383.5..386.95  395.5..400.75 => 0.316 nm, 16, 20.5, 18.2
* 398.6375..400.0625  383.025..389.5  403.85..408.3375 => -0.248 nm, 15.7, 25.5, 22.2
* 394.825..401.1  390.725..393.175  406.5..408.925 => -0.085 nm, 15.9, 27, 20.2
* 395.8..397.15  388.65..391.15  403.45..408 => 0.588 nm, 17.7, 25.5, 20.9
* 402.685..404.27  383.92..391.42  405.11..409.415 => -0.116 nm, 17.2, 26.6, 24.8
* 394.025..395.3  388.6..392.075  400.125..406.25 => 0.239 nm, 18.2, 25.8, 20.8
